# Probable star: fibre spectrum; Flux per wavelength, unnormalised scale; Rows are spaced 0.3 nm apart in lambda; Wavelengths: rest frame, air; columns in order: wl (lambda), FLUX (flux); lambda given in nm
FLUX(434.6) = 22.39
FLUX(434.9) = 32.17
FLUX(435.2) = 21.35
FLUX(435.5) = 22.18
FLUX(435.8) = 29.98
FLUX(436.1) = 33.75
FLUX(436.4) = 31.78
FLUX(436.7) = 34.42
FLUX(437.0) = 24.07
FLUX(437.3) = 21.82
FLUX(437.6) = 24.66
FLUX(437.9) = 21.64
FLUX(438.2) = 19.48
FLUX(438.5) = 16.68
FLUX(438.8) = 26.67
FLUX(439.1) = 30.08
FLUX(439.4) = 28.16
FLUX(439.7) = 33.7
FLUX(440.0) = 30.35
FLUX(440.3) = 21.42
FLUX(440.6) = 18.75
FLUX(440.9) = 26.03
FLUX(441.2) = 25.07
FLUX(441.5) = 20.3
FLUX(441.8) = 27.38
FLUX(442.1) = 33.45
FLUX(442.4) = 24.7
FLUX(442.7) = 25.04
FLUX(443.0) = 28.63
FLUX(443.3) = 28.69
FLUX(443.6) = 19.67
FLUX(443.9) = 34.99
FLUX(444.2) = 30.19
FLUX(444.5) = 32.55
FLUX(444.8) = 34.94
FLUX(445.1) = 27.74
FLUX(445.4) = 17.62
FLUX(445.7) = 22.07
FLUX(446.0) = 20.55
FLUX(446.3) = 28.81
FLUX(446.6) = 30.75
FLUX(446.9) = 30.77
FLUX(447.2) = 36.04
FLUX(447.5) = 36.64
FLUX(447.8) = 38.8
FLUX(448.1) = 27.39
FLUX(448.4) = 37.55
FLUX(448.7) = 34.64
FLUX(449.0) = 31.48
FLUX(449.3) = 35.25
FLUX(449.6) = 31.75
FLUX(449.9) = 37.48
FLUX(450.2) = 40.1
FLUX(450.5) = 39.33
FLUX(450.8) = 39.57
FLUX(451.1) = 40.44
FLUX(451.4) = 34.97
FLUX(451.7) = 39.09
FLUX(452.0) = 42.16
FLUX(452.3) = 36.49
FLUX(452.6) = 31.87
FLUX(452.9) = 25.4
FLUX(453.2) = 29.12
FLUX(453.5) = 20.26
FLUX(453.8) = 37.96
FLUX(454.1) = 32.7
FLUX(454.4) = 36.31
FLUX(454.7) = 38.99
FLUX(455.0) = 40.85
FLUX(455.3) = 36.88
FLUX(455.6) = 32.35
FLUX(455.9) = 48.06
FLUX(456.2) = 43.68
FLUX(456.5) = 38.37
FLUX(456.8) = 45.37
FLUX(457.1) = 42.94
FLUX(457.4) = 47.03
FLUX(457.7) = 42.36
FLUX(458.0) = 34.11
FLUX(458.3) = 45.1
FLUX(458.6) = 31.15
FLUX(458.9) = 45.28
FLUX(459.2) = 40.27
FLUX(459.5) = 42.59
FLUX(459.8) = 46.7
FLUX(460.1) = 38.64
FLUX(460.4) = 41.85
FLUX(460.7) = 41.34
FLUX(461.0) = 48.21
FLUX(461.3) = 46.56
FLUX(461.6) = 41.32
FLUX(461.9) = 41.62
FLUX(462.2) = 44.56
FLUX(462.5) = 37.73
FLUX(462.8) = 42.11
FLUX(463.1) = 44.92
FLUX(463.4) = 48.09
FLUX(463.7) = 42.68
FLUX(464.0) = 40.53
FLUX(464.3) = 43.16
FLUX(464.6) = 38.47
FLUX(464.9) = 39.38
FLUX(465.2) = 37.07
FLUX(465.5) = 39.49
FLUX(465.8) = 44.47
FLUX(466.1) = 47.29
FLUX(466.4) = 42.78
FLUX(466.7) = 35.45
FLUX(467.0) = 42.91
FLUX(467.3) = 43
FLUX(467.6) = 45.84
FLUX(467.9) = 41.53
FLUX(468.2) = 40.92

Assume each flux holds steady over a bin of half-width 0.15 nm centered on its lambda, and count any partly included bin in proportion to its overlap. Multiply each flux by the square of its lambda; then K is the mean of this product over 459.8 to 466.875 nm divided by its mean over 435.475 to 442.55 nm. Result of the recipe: 1.80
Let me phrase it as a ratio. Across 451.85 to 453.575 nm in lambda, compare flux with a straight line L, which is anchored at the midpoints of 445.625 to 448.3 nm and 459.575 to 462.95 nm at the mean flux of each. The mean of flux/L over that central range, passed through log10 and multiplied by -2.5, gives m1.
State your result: 0.13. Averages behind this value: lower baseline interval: 30.6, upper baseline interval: 42.8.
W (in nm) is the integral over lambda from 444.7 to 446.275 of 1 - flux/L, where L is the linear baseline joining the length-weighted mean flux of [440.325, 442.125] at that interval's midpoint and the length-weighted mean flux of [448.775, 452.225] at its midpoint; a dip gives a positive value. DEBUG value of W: 0.29 nm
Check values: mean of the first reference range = 24.3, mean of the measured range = 24.6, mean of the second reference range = 37.3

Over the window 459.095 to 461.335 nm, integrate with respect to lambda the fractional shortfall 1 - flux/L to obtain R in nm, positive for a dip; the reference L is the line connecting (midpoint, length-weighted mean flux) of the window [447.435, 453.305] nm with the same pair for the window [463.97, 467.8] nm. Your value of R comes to -0.22 nm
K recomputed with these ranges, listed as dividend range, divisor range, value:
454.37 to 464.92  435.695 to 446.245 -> 1.71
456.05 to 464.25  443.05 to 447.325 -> 1.61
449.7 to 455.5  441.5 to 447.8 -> 1.29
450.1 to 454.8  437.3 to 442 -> 1.51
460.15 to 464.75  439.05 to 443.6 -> 1.77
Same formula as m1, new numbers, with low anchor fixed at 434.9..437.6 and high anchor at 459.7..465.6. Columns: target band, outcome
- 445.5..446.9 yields 0.27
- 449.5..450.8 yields -0.07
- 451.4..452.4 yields -0.07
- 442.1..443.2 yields 0.14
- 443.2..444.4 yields 0.12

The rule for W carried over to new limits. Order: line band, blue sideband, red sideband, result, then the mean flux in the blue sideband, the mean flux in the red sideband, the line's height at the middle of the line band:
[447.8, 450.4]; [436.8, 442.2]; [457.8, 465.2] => -0.20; 25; 41.8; 32.3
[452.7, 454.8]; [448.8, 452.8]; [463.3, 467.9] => 0.36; 36.7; 42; 37.8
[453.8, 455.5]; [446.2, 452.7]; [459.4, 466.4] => 0.05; 35.6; 42.6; 38.3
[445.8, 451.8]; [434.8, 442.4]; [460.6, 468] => -0.32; 26.1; 42.4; 32.6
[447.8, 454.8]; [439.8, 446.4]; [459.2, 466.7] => -0.42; 26.4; 42.4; 33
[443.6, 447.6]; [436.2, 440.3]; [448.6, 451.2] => 0.46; 26.3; 36.6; 32.8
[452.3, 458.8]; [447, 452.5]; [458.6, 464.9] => 0.37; 36.5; 42.5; 39.4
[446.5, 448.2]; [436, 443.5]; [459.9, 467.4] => -0.13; 26.2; 42.2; 31.3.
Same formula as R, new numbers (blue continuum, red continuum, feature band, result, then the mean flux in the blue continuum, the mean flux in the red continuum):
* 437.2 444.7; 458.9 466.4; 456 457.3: -0.17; 26.1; 42.5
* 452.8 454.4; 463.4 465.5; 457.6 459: -0.19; 29.9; 40.7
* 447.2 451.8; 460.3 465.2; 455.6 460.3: -0.18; 36.3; 42.5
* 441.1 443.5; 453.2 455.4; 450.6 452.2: -0.33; 26.5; 34.4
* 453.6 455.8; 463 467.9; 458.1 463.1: -0.33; 36.5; 42.2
